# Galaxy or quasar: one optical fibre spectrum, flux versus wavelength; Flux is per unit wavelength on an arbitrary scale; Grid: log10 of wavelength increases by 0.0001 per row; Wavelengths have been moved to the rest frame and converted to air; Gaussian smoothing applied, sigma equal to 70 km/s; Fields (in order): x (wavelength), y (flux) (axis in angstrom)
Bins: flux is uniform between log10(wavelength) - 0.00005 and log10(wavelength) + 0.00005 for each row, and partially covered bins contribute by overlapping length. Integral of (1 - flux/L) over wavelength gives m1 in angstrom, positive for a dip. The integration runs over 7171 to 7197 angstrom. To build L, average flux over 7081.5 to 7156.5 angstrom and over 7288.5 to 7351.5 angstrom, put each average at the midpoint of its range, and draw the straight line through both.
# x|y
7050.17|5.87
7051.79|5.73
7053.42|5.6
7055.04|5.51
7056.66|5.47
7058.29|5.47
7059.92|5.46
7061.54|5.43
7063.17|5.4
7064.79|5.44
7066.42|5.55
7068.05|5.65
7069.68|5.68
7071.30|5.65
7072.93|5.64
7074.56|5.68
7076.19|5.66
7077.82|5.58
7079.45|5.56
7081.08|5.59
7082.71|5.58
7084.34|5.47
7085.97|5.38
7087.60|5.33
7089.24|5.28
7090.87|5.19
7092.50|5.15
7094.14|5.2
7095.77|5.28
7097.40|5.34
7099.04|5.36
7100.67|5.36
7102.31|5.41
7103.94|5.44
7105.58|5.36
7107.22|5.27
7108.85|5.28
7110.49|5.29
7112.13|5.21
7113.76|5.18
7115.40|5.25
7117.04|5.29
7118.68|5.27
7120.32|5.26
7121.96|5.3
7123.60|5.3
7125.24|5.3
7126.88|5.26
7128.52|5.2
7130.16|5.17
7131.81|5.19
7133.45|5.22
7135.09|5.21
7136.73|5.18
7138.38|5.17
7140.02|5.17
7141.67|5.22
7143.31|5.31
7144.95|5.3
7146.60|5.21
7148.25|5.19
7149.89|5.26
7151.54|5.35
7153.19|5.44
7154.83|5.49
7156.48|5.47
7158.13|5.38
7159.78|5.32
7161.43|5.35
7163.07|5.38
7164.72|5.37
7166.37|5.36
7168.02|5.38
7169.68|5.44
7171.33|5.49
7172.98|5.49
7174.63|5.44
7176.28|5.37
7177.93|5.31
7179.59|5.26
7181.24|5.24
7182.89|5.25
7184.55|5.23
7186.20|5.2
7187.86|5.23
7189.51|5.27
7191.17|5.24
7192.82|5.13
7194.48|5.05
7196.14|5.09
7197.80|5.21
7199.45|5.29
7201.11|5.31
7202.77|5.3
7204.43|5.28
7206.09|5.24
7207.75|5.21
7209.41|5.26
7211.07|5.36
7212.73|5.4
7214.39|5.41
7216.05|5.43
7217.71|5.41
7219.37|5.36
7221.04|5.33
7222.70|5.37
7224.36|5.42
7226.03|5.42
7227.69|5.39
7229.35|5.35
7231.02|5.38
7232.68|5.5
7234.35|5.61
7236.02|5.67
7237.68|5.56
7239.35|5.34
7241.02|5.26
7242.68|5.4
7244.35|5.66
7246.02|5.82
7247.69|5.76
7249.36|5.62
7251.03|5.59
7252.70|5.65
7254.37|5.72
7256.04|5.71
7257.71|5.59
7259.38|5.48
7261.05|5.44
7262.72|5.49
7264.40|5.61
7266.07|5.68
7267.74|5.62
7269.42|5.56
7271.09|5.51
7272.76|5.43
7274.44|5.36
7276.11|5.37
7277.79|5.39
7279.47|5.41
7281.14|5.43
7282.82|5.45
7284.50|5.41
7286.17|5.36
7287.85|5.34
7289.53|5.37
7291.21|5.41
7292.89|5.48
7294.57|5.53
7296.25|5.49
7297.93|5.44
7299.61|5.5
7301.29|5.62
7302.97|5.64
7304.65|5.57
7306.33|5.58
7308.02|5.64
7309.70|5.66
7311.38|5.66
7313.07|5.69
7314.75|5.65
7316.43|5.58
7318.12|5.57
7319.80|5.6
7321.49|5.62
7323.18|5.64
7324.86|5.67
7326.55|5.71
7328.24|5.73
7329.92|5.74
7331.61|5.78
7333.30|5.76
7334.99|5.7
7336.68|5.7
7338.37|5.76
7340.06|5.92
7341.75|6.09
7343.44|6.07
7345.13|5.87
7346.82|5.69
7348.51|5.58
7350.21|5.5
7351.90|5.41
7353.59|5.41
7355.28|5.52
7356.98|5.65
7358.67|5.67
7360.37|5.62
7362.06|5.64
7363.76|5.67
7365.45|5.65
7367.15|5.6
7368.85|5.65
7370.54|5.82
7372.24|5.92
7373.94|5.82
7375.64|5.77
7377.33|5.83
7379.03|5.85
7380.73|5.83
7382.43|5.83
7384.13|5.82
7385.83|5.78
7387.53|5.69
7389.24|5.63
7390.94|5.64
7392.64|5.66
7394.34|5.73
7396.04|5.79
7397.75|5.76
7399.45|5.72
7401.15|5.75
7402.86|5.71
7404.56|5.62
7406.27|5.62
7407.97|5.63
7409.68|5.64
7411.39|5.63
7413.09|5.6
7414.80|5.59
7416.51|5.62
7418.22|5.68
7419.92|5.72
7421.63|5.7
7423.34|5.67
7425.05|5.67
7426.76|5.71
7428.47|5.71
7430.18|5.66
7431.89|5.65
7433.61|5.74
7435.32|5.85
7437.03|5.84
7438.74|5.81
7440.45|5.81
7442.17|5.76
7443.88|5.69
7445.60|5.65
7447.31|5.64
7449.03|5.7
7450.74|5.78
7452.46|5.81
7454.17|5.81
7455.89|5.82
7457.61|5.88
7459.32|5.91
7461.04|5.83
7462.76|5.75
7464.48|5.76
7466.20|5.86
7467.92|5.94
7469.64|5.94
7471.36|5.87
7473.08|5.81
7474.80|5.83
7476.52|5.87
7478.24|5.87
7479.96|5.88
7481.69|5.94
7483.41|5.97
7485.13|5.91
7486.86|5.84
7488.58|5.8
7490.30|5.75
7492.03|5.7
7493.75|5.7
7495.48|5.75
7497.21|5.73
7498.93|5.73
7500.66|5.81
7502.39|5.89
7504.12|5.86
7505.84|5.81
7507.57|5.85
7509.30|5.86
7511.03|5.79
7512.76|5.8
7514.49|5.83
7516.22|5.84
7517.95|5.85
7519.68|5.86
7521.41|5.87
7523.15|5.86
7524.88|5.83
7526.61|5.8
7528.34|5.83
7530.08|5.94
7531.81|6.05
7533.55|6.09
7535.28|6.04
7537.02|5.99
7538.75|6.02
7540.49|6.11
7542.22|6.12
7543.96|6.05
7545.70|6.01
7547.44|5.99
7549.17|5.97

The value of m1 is 0.7 angstrom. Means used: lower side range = 5.29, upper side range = 5.65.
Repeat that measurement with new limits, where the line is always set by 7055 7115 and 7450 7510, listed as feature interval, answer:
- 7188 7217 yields 1.5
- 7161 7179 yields 0.4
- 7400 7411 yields 0.2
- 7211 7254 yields 0.7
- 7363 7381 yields -0.1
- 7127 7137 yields 0.5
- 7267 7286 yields 0.6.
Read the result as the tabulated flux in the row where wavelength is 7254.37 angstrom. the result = 5.72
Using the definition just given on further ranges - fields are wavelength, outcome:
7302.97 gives 5.64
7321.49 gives 5.62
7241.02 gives 5.26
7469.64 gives 5.94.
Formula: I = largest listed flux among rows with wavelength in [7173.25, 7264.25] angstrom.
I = 5.82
